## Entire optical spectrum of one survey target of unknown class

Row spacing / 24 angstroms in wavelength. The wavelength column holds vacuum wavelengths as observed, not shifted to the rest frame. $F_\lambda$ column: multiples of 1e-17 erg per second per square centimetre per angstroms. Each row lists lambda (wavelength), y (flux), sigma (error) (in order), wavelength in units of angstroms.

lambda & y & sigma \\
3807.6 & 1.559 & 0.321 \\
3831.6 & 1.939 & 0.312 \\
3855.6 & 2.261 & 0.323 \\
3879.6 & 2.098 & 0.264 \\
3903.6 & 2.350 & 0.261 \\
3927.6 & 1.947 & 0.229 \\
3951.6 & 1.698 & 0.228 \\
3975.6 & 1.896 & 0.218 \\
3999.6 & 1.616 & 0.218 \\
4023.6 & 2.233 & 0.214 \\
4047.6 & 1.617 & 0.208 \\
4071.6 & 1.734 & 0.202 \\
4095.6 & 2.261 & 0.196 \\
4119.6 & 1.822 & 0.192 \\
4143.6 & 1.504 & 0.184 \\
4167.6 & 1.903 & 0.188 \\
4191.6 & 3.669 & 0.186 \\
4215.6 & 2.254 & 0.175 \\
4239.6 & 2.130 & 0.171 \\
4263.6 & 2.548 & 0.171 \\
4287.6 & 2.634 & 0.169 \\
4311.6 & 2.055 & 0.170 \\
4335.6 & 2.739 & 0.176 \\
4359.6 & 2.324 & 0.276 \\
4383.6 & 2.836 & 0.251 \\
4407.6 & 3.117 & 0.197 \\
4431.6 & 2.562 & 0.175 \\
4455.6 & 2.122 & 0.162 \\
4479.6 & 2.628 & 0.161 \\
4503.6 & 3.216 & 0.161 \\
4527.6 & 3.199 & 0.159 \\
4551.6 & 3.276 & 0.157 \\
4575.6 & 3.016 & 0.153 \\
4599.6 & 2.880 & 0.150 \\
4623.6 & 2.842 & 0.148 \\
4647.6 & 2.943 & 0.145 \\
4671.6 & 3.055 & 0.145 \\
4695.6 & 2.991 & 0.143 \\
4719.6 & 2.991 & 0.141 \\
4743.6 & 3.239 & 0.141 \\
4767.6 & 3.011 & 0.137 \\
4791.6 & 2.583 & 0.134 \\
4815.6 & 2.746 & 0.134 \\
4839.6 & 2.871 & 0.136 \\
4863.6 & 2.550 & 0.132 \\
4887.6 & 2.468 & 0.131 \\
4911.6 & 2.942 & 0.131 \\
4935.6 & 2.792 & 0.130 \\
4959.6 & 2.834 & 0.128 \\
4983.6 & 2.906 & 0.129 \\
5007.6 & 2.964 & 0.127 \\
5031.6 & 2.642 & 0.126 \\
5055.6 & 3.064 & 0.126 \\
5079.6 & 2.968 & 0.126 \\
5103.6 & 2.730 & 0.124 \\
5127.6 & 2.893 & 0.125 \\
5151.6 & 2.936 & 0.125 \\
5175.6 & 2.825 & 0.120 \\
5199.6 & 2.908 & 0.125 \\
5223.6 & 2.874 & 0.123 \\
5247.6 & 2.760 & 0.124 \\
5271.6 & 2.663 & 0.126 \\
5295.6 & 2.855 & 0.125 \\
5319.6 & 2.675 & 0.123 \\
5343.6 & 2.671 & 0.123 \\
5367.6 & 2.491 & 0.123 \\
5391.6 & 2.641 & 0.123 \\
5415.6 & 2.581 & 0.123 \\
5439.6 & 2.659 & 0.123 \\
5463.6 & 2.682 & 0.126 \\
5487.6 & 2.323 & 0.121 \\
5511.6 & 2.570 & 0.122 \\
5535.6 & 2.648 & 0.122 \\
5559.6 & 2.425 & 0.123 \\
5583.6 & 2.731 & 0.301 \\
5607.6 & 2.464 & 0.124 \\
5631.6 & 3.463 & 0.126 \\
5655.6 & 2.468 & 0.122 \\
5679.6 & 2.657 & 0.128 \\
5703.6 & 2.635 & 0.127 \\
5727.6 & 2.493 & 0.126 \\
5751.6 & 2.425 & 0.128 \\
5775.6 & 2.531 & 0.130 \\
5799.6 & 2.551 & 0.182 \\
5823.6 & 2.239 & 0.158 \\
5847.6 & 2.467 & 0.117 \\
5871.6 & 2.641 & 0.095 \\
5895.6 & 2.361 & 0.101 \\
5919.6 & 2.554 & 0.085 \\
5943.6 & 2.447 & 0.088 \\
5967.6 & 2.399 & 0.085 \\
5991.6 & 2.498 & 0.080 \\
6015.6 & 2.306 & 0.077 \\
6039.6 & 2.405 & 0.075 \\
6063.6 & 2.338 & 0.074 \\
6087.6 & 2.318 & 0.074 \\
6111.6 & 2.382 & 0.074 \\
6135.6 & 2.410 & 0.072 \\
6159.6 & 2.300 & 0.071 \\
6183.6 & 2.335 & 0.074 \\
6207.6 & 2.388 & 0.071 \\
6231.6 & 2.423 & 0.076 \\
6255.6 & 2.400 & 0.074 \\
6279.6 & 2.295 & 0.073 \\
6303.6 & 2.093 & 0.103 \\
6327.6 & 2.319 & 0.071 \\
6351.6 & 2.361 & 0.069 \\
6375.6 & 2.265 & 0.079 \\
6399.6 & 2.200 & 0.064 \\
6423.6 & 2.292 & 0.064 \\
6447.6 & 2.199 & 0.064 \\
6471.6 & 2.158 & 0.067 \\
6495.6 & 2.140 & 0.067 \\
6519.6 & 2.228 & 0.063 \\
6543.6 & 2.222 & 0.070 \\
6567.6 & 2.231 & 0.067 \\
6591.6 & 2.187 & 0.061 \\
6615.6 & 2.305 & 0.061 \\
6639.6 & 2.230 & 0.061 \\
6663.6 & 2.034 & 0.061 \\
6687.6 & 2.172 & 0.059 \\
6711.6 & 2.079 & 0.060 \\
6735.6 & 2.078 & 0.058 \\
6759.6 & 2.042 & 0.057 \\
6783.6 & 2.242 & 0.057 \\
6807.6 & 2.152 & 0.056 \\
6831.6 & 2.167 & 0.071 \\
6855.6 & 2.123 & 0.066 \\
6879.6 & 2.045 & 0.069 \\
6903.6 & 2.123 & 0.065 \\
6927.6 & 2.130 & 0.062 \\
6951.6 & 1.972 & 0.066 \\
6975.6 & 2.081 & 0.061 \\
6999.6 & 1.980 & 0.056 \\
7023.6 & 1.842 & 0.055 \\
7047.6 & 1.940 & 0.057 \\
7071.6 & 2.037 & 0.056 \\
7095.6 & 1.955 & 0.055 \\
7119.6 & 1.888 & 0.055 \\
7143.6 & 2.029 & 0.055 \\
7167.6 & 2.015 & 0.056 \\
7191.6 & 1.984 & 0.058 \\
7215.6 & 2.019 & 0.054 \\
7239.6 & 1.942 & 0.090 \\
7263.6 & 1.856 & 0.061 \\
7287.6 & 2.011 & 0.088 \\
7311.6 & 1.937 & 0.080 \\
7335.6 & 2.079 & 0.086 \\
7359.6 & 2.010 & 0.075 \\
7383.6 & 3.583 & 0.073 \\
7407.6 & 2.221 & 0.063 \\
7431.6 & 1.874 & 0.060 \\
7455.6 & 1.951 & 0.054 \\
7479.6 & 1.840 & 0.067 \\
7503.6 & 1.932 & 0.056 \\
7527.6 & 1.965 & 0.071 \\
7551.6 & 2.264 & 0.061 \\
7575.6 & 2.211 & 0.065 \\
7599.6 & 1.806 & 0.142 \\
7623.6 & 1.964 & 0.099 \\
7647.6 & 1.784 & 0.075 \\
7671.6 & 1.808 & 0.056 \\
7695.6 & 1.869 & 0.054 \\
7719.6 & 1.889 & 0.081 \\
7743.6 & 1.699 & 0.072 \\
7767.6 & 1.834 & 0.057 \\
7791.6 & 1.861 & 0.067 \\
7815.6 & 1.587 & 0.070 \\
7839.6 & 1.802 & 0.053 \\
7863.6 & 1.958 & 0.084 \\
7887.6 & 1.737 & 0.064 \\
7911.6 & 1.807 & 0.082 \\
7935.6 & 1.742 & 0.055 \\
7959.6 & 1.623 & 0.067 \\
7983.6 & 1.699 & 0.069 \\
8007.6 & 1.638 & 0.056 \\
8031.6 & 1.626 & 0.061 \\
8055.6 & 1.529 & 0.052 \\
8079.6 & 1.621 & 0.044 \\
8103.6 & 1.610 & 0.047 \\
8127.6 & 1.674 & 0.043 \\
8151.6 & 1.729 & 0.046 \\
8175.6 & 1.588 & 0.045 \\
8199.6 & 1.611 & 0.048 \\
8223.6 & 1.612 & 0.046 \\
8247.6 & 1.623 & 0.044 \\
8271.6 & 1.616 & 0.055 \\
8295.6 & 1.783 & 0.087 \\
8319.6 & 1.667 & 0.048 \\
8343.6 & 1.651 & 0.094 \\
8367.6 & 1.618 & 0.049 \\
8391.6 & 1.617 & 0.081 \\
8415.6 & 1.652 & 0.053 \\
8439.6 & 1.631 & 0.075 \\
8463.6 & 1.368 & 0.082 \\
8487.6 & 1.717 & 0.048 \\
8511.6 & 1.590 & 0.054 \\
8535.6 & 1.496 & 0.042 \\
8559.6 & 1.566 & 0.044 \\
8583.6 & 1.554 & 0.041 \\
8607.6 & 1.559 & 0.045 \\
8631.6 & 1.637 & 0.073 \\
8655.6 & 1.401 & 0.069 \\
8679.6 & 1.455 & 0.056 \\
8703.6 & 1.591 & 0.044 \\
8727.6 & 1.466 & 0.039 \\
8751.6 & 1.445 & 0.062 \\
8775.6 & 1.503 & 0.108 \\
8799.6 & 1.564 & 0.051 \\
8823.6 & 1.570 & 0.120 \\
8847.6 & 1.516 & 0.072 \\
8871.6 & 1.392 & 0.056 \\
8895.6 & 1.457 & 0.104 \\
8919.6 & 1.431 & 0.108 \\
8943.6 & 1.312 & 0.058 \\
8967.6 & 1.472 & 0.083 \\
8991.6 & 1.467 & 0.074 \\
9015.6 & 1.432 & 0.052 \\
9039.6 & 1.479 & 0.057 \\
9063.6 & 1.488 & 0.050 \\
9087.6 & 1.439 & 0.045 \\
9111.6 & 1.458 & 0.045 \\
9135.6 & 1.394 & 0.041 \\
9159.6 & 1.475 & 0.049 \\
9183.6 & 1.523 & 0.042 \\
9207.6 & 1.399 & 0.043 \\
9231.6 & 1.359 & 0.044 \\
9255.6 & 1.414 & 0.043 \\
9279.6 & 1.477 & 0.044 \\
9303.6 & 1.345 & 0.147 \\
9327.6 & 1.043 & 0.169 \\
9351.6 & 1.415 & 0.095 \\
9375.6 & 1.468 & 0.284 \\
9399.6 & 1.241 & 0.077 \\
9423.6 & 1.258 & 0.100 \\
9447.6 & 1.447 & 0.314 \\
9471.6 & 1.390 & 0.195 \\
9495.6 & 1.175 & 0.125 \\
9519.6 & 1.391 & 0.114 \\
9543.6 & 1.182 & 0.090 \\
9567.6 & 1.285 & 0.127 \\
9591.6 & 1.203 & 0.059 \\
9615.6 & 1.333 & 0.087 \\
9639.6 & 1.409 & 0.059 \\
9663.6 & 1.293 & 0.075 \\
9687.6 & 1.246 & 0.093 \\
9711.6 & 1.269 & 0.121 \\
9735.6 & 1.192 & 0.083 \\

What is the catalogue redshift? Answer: 0.124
